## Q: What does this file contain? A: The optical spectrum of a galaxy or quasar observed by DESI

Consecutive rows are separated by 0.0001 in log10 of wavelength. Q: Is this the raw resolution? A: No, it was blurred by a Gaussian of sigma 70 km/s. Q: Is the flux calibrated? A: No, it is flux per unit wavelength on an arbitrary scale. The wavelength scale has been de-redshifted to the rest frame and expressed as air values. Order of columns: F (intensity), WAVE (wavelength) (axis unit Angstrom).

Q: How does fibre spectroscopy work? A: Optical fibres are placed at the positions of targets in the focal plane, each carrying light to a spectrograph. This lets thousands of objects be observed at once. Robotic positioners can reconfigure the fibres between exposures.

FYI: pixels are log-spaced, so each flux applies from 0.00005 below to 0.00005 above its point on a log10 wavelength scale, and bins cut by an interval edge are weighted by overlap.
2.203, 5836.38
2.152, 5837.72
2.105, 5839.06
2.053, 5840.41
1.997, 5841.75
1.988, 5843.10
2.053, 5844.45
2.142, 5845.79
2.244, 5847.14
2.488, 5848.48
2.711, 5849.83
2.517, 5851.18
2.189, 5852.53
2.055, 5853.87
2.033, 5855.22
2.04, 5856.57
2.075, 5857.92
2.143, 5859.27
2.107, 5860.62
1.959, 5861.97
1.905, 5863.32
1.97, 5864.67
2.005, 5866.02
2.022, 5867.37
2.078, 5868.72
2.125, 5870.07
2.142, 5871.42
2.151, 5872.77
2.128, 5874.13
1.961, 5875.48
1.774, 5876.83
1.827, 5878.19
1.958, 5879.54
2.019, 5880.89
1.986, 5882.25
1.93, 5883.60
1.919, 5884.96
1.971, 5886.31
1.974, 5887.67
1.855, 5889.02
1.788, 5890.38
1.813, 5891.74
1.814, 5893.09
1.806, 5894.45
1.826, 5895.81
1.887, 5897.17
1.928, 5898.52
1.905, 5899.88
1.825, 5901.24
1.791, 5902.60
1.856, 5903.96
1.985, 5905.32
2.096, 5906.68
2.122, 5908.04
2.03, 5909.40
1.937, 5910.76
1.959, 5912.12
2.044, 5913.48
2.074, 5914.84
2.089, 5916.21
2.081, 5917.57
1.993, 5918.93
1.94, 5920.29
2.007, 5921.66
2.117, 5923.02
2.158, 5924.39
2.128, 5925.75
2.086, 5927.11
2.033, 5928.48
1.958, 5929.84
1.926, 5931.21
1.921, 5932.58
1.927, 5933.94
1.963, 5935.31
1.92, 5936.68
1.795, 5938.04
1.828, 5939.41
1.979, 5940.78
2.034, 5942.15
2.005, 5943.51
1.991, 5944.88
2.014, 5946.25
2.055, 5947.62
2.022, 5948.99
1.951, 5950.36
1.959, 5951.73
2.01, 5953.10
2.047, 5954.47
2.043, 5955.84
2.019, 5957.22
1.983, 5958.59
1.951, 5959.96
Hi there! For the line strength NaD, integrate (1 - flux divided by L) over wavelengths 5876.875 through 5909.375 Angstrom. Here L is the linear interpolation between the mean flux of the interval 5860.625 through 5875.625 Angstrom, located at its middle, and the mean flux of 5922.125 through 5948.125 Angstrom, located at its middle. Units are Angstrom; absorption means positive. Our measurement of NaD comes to 1.9 Angstrom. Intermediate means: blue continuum 2.05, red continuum 1.99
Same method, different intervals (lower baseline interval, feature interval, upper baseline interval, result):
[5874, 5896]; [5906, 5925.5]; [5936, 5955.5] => -1.1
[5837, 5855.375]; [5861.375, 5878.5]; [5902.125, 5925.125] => 1.0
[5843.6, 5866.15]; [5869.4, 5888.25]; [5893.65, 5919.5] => 0.7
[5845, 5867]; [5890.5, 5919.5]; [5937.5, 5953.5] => 1.6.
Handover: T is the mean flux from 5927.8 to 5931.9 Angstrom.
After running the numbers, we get 1.97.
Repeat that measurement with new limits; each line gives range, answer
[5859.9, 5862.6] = 2.04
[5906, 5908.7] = 2.11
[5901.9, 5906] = 1.88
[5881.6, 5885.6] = 1.94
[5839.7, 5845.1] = 2.02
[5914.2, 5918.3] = 2.08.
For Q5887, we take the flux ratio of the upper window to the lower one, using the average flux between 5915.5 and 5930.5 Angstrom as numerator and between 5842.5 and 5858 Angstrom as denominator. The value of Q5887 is 0.9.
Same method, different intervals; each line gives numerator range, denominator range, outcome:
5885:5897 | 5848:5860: 0.83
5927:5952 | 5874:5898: 1.03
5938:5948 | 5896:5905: 1.05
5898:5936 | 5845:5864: 0.91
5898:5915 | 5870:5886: 0.99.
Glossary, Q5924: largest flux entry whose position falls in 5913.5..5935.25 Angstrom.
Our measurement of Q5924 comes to 2.158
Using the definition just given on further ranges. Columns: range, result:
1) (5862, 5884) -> 2.151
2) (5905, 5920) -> 2.122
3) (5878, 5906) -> 2.019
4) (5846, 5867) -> 2.711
